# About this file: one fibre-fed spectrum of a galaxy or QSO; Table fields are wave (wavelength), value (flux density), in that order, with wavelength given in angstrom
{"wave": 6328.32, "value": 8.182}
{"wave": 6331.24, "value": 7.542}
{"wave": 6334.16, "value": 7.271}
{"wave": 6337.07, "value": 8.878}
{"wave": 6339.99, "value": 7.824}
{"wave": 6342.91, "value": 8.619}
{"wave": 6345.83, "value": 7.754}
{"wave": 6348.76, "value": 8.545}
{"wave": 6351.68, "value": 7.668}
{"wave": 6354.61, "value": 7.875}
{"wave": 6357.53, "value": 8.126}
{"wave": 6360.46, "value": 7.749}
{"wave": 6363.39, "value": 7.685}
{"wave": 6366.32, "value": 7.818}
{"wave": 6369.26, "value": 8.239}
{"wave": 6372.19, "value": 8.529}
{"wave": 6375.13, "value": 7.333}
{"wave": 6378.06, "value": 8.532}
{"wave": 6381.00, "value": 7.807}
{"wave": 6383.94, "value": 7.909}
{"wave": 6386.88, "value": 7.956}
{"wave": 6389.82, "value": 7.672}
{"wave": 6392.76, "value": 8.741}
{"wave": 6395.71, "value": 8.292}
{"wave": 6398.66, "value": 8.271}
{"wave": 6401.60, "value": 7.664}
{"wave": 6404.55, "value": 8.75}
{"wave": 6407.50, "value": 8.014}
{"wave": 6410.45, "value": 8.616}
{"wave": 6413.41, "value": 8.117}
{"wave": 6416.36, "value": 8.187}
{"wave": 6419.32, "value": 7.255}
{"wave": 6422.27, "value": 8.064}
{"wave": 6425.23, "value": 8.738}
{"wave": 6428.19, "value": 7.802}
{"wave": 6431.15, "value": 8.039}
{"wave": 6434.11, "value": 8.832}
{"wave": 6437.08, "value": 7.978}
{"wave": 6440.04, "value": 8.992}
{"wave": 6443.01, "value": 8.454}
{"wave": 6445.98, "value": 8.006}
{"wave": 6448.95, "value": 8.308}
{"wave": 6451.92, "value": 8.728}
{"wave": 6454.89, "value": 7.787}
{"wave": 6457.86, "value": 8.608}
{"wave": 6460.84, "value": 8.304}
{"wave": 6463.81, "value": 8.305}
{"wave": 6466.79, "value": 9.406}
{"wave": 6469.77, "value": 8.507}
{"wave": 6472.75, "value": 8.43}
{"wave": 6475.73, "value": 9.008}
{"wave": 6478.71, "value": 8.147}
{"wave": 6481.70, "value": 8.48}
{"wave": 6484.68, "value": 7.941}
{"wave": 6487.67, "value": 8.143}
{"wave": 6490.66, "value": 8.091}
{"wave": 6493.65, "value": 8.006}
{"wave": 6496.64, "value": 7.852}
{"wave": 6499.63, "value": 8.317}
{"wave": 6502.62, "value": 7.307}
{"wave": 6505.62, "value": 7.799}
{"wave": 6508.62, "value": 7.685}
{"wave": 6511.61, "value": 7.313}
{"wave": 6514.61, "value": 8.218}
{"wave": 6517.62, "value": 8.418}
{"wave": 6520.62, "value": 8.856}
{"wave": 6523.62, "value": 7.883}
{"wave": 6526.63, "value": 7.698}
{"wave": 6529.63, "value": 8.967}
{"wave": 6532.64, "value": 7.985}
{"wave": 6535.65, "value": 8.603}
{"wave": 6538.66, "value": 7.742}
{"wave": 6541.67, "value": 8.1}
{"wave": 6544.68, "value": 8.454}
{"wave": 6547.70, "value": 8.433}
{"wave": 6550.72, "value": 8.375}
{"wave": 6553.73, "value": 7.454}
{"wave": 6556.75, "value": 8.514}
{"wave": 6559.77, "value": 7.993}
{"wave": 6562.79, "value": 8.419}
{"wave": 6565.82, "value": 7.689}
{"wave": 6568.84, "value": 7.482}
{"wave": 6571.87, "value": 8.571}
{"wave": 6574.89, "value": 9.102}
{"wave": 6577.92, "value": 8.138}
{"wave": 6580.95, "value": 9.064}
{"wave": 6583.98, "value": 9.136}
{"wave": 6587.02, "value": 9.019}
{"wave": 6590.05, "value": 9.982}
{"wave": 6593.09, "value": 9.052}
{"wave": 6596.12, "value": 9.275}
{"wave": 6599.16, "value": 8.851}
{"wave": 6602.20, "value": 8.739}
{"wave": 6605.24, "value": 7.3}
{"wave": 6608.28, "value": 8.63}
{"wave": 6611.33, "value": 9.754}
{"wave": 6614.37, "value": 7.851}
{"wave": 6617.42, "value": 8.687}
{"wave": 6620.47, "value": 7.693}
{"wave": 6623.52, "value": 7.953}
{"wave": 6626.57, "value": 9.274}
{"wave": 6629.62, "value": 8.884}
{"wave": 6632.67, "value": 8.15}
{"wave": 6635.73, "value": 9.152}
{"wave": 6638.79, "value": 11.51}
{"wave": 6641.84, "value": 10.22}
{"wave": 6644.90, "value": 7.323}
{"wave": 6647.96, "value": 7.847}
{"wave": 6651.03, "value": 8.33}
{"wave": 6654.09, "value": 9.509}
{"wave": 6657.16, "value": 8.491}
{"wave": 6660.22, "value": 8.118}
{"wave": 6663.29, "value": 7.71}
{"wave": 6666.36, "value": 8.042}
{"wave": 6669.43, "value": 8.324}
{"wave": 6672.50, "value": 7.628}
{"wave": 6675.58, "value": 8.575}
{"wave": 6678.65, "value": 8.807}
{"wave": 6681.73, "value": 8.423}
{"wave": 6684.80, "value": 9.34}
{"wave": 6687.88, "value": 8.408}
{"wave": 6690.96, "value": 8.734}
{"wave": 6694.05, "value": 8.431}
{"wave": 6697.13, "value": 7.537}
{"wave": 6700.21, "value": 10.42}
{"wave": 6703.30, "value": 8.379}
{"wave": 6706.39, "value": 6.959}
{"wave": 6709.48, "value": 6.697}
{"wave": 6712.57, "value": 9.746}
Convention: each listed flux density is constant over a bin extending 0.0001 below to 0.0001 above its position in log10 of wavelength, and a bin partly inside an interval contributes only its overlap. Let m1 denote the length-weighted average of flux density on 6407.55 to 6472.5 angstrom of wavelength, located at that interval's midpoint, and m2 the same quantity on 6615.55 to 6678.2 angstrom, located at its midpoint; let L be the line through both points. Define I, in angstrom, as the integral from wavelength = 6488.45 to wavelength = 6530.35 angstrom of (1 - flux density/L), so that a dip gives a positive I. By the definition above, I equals 2.0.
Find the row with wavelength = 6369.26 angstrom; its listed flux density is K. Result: 8.239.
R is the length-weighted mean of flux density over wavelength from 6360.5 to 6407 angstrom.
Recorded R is 8.07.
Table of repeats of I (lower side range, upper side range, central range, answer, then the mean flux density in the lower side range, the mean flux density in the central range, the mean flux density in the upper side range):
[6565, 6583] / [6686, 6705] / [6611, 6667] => -0.76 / 8.39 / 8.64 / 8.65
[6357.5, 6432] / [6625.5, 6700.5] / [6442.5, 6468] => -0.68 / 8.07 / 8.42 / 8.66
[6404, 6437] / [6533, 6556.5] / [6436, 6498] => -1.31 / 8.19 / 8.36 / 8.18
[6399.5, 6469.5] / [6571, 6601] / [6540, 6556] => 1.21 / 8.31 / 8.18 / 9.03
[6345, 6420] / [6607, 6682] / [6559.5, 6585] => 0.13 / 8.05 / 8.41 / 8.6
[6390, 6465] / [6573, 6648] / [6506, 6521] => 0.91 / 8.26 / 8.02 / 8.84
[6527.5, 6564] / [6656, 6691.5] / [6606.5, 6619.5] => -0.54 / 8.24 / 8.66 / 8.37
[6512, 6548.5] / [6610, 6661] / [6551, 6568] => 0.75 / 8.25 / 8.02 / 8.76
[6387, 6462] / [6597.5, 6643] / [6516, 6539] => 0.70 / 8.24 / 8.29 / 8.83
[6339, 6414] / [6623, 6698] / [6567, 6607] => -1.26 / 8.08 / 8.74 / 8.61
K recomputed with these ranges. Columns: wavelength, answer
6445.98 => 8.006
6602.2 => 8.739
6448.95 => 8.308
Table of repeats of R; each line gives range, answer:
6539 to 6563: 8.18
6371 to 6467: 8.23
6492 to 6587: 8.19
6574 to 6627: 8.73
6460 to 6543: 8.2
